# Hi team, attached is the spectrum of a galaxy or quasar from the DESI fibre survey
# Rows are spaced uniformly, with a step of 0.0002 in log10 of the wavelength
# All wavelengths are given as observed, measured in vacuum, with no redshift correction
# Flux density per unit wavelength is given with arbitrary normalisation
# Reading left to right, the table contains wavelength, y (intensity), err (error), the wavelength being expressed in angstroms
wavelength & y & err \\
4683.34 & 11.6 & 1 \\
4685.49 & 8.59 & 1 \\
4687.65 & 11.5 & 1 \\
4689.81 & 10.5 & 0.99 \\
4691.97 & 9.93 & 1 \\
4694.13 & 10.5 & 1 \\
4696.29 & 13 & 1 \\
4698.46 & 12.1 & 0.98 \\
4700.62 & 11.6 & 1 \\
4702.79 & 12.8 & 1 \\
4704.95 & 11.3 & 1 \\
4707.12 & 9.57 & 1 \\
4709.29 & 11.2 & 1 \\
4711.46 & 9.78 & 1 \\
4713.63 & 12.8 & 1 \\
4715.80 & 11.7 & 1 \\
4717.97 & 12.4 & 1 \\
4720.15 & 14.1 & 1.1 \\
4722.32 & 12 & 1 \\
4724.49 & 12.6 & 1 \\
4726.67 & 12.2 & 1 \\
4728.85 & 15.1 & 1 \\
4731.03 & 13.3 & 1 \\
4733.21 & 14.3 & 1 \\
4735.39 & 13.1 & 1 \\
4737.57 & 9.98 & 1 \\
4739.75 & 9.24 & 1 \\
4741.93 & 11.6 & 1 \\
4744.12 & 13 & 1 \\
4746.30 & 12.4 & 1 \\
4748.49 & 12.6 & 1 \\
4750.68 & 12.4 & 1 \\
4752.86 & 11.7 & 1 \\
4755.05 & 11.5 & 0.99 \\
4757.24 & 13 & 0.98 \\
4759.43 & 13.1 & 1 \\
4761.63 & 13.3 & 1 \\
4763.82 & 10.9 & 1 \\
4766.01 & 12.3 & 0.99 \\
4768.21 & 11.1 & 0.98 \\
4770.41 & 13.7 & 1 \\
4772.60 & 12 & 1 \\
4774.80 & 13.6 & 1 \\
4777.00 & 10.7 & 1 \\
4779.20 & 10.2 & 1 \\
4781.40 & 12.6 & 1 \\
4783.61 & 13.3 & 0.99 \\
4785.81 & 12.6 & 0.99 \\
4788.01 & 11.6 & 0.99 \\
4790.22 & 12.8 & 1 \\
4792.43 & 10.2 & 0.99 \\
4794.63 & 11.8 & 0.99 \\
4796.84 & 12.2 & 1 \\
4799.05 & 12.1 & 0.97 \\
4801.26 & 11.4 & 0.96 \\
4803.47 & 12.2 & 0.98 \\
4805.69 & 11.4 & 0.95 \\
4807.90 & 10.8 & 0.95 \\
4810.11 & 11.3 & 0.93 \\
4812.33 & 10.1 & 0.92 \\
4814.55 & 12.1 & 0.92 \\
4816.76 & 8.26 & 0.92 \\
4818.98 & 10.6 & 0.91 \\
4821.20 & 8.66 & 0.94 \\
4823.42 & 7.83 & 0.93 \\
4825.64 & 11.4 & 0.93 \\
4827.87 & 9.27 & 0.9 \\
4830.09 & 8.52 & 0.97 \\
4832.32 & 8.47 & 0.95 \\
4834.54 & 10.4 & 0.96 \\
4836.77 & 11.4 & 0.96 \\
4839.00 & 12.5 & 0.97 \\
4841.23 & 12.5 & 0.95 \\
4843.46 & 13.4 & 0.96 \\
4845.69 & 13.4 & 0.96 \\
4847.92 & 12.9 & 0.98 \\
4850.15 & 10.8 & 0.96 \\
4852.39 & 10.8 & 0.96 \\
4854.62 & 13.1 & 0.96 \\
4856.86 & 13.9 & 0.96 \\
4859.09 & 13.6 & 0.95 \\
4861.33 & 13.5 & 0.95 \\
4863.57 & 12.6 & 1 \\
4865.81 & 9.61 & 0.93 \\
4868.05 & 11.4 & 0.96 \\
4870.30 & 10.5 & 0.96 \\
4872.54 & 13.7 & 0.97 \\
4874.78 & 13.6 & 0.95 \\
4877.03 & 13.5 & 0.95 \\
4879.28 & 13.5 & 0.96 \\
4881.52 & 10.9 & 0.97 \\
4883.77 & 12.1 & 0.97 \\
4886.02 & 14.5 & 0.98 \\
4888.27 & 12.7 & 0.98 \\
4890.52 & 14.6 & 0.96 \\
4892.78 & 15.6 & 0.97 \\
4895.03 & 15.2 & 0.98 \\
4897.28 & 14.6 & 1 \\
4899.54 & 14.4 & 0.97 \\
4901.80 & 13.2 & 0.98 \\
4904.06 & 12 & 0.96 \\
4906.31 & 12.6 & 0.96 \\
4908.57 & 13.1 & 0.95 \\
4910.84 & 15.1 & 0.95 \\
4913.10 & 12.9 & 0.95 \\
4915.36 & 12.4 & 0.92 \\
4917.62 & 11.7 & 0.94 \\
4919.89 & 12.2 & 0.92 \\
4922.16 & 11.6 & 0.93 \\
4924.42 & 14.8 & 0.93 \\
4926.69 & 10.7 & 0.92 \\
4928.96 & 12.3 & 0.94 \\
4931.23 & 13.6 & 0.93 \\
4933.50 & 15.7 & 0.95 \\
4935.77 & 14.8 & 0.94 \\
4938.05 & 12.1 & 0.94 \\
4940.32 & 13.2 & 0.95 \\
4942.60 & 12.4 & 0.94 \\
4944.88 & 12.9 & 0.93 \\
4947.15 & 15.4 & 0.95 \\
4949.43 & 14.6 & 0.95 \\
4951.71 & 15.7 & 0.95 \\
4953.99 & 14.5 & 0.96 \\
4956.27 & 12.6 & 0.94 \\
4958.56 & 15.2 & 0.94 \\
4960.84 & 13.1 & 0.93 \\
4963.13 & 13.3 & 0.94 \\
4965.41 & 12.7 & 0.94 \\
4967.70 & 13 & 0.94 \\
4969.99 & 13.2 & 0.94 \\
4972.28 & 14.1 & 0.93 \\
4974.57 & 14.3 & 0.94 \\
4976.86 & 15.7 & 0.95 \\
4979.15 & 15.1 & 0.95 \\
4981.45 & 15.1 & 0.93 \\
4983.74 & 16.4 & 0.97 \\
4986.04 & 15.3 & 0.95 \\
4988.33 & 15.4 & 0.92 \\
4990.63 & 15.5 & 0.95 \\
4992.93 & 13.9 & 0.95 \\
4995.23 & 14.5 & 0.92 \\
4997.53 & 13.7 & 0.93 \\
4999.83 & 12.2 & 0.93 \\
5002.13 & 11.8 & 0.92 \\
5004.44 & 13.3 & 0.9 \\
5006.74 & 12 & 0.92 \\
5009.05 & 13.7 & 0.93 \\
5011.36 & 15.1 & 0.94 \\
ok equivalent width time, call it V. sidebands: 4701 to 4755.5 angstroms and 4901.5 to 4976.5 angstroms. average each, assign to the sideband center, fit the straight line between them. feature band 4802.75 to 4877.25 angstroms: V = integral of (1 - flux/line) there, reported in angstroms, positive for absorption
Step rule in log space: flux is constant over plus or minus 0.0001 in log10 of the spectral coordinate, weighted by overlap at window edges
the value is 8.2 angstroms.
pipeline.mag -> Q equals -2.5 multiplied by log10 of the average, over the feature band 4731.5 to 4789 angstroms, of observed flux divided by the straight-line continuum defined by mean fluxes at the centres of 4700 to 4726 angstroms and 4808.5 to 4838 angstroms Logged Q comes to -0.11 mag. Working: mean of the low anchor 11.8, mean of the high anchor 9.9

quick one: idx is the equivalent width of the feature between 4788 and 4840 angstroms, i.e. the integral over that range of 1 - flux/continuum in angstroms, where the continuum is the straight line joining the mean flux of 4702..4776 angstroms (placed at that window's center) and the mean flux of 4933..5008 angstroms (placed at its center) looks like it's 8.52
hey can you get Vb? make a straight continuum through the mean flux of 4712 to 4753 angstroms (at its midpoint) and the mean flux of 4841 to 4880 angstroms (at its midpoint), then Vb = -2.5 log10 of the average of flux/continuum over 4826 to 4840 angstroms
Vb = 0.23 mag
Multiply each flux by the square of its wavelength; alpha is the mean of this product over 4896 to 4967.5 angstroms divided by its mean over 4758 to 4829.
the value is 1.2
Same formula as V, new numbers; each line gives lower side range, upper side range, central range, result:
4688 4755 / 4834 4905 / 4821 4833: 3.4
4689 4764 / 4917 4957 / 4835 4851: 0.5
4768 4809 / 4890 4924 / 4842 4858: 0.1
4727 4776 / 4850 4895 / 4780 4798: 0.6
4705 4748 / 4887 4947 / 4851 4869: 0.9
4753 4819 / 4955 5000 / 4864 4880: 0.8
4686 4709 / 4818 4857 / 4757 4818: -3.8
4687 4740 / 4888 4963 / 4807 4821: 2.5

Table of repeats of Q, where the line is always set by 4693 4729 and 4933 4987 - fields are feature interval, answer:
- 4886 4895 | -0.069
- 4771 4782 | 0.059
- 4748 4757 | 0.019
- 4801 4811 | 0.123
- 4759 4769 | 0.029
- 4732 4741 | 0.046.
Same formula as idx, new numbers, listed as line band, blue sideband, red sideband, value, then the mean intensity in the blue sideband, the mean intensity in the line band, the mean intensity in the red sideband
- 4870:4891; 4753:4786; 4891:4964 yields 0.3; 12.2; 13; 13.6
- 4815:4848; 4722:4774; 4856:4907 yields 5.8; 12.4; 10.6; 13.1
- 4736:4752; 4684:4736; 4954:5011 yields 0.7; 11.9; 11.7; 14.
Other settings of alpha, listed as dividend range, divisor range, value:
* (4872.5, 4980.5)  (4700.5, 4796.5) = 1.20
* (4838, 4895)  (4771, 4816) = 1.13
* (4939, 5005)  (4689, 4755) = 1.30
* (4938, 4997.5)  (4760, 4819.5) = 1.31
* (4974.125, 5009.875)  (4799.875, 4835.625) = 1.50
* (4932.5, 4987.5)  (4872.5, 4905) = 1.07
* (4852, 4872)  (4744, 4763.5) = 1.02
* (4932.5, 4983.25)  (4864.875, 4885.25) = 1.20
